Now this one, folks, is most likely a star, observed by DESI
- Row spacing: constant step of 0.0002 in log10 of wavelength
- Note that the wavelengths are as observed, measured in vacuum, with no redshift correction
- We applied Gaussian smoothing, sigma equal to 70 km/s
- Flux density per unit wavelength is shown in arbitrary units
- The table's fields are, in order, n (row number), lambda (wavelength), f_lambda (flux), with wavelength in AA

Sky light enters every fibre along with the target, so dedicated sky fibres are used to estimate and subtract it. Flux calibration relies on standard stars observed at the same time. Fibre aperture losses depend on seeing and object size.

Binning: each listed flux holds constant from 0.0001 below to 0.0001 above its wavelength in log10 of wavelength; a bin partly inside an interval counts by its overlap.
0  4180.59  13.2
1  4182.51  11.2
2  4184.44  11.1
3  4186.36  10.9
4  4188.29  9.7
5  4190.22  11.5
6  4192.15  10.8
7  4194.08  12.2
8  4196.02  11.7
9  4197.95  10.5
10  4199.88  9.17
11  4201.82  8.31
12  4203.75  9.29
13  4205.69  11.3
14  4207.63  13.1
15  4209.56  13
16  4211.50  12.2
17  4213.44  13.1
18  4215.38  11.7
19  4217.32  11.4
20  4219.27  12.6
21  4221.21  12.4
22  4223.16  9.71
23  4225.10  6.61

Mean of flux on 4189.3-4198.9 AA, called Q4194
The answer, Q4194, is 11.3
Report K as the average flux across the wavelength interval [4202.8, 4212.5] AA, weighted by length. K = 11.8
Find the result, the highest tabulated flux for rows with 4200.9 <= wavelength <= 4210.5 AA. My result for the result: 13.1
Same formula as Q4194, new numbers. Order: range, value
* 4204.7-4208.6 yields 12.2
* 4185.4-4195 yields 11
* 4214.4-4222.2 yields 12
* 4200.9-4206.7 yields 9.67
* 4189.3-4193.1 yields 11.1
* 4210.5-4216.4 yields 12.3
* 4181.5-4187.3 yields 11.1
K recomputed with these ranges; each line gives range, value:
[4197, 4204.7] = 9.32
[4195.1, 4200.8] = 10.5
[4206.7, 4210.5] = 13.1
